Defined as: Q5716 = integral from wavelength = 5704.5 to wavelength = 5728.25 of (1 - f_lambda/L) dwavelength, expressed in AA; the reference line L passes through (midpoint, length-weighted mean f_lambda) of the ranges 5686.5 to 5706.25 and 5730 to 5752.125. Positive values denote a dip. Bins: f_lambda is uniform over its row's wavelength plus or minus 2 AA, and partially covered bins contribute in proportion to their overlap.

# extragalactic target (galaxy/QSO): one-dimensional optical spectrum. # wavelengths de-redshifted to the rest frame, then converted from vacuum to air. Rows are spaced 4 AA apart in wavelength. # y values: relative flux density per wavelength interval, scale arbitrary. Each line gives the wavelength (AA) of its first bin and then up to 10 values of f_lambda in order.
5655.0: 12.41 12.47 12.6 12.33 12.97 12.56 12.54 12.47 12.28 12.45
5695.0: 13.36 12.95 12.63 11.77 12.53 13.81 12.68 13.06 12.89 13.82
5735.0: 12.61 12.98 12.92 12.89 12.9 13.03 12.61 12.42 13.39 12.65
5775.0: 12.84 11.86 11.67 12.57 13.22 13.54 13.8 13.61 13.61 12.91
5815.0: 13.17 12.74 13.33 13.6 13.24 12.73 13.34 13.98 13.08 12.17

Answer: 0.1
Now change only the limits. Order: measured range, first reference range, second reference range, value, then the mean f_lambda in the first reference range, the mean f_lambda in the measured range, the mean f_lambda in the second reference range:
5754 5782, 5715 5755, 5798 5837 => 1.0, 13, 12.6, 13.3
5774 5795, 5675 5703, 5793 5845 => 1.0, 12.7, 12.5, 13.4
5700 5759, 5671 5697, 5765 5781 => -1.0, 12.6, 12.9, 12.7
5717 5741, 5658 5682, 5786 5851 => -0.3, 12.6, 13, 13.3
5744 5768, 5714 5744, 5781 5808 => 0.4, 13.1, 12.9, 13.1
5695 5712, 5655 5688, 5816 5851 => 0.1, 12.5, 12.6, 13.2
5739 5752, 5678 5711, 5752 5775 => -0.2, 12.6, 12.9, 12.8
